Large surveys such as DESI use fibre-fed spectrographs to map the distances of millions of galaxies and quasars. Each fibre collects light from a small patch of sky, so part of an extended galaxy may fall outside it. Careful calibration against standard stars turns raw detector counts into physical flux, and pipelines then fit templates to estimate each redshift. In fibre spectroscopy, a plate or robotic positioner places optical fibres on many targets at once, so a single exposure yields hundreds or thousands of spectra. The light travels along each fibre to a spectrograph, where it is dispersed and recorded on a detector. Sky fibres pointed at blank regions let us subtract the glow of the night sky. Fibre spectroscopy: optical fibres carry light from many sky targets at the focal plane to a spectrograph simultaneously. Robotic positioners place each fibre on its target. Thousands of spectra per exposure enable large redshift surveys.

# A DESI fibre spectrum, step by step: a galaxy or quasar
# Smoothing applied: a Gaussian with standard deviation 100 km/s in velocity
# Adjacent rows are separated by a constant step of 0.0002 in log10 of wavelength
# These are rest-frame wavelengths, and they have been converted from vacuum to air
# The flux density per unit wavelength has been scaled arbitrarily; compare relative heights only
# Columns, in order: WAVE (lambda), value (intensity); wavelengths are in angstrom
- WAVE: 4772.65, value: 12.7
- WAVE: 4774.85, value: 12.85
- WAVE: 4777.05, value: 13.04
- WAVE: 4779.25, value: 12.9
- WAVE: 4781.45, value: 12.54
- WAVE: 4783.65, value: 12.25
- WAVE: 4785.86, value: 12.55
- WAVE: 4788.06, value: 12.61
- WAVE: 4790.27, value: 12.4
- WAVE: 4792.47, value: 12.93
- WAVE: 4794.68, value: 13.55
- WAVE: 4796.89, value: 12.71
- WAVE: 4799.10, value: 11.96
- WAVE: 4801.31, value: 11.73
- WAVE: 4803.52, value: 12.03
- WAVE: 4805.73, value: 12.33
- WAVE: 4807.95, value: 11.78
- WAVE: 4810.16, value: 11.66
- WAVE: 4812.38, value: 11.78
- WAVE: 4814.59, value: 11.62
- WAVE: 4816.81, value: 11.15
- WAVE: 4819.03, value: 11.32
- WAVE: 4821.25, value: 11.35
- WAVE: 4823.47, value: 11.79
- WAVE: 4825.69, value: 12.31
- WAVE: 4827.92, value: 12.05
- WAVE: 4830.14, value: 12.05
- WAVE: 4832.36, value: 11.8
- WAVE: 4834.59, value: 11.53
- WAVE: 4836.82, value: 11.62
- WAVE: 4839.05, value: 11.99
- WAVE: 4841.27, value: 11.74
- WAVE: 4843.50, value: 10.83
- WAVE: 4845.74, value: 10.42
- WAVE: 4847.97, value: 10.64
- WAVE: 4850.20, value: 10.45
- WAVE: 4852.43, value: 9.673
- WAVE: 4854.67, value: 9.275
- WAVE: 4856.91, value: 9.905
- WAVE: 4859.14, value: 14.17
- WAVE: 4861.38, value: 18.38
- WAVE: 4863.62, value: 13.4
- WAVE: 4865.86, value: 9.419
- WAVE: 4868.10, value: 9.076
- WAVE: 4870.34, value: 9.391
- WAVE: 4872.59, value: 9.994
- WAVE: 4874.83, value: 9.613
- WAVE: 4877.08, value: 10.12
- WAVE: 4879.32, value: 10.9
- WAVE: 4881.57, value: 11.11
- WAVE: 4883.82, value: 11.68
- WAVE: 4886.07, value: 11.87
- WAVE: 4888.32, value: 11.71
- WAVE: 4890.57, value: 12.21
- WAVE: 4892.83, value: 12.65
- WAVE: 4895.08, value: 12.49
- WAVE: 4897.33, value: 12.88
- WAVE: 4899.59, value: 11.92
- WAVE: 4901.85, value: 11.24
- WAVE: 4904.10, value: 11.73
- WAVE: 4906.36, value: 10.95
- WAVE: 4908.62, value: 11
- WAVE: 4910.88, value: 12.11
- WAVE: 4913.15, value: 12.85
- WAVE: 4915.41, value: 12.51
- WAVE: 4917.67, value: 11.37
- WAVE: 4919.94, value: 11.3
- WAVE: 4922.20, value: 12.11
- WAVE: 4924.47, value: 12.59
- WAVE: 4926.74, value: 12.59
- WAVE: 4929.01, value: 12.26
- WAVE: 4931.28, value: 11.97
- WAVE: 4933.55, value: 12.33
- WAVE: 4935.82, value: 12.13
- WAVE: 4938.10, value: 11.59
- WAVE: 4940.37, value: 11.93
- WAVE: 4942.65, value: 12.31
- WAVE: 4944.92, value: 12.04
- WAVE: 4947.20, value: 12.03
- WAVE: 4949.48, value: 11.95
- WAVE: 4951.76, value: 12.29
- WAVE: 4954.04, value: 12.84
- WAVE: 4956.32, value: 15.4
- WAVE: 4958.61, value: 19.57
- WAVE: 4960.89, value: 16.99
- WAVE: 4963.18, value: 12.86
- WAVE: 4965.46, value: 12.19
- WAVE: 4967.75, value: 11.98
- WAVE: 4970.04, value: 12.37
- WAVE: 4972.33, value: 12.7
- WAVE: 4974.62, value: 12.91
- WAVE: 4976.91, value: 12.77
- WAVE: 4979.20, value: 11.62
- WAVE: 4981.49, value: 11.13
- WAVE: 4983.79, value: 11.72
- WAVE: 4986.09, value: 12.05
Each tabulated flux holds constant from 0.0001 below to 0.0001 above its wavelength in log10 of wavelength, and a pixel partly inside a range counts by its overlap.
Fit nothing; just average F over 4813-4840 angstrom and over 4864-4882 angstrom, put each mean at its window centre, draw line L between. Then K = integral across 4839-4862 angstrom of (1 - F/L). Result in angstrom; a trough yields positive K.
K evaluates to -1.3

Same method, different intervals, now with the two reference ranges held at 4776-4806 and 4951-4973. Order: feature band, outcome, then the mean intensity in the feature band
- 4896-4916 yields 2.4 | 11.9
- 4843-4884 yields 6.8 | 11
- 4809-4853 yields 5.0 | 11.4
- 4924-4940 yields 1.8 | 12.2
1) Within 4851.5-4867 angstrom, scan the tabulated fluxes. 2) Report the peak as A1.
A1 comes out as 18.38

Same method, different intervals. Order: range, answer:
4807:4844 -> 12.31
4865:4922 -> 12.88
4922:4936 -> 12.59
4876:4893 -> 12.65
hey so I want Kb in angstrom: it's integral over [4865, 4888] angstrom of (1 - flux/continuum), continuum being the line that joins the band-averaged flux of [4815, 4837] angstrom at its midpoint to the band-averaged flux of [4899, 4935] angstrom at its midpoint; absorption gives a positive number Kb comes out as 2.82 angstrom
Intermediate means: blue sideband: 11.7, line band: 10.4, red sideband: 11.9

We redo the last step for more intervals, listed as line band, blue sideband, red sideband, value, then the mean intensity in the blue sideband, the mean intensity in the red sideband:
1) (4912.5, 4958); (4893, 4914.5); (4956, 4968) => 3.97 angstrom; 11.9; 15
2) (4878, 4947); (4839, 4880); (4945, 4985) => 0.61 angstrom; 11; 13.1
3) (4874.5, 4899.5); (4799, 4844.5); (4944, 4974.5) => 1.82 angstrom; 11.7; 13.5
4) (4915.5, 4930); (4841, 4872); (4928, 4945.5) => -0.19 angstrom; 11.2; 12.1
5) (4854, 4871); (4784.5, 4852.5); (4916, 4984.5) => 0.46 angstrom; 11.8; 12.7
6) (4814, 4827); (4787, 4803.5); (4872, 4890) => 0.49 angstrom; 12.5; 10.9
